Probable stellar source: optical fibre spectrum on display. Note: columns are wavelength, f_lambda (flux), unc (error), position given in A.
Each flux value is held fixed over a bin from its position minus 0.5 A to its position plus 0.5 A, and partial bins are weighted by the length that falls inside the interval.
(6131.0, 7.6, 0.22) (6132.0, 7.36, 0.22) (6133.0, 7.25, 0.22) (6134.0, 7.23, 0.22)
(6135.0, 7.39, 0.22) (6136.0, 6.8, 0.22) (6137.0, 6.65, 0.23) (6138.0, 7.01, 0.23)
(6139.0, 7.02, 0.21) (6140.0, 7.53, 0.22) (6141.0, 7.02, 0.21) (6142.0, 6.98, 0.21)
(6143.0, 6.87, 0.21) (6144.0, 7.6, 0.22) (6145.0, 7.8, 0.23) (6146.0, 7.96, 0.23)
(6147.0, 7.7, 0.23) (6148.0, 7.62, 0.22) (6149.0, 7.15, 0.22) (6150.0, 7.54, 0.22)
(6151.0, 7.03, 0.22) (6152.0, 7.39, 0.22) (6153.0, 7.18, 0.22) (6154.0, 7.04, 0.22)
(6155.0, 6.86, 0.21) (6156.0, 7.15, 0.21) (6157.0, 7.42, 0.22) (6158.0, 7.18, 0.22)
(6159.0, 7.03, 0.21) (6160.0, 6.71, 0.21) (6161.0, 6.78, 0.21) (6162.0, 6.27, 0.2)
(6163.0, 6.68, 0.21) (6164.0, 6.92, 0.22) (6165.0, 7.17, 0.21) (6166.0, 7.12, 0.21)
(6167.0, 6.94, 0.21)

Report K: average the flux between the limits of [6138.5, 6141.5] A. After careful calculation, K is 7.19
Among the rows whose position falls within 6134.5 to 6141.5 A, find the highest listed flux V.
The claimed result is 7.53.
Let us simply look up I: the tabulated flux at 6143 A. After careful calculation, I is 6.87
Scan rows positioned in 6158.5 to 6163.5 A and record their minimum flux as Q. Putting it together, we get 6.27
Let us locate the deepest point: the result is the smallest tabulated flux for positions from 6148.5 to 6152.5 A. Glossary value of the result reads 7.03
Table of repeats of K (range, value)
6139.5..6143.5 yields 7.1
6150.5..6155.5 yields 7.1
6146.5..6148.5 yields 7.66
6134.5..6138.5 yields 6.96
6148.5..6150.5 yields 7.35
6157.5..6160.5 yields 6.97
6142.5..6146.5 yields 7.56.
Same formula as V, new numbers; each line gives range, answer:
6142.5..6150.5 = 7.96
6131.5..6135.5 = 7.39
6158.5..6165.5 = 7.17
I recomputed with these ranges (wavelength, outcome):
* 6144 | 7.6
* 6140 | 7.53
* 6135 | 7.39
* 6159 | 7.03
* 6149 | 7.15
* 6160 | 6.71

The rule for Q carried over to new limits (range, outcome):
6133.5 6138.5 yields 6.65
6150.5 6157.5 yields 6.86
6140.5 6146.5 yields 6.87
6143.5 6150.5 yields 7.15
